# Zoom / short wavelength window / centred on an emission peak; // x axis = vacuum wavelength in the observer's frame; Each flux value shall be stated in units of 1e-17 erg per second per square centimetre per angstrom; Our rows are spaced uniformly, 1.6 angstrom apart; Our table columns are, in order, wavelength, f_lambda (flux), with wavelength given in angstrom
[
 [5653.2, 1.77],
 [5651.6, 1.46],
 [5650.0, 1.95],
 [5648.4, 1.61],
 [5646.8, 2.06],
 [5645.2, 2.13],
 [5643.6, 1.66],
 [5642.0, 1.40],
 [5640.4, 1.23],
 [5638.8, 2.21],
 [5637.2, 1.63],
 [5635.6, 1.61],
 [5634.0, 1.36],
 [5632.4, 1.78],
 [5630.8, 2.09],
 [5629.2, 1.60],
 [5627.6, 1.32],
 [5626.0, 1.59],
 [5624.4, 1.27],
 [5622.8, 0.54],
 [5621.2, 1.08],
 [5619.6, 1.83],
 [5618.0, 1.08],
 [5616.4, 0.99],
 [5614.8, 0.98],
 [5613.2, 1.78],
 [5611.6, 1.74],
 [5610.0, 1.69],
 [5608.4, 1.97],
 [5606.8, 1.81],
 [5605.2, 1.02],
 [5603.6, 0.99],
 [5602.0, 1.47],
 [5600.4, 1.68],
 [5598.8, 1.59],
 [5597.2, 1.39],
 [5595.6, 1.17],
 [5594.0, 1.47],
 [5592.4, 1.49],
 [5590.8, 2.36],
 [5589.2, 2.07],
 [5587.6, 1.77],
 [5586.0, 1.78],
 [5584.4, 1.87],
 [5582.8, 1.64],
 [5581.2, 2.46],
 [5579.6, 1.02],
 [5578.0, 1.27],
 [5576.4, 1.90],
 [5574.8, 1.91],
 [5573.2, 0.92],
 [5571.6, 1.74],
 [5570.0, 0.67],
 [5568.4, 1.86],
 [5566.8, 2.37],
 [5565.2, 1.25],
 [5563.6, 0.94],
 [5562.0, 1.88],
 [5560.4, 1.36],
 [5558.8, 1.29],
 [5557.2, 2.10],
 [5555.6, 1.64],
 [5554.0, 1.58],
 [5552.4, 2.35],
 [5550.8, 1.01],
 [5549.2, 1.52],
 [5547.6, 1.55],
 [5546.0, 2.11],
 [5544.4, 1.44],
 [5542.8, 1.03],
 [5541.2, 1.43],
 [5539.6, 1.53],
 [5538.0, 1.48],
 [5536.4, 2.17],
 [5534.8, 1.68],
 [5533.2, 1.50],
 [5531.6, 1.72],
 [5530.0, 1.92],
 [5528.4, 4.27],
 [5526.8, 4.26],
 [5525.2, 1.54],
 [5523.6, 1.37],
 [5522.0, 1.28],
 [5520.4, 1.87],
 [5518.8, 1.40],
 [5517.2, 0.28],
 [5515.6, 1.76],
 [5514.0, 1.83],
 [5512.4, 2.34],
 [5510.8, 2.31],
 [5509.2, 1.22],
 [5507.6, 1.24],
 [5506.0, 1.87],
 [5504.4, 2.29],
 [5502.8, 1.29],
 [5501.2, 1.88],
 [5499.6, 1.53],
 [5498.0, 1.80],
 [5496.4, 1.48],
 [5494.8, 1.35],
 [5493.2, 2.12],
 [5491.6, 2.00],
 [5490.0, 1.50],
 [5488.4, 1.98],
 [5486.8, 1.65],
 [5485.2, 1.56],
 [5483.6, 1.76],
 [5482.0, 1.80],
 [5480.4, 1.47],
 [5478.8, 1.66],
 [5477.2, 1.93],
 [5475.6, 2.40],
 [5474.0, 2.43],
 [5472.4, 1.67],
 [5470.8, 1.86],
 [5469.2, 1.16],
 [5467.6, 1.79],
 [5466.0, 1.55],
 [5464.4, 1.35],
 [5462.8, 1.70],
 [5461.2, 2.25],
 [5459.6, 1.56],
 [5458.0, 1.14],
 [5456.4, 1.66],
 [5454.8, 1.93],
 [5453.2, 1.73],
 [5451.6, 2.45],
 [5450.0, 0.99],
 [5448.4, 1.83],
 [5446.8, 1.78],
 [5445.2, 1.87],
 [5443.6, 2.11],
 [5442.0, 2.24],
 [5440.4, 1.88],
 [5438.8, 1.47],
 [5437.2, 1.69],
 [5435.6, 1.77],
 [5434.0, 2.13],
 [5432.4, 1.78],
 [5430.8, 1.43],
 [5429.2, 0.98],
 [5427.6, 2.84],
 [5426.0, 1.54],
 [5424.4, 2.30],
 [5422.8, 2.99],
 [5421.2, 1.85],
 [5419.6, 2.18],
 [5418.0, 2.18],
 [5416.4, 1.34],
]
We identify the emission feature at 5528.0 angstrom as [O III]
